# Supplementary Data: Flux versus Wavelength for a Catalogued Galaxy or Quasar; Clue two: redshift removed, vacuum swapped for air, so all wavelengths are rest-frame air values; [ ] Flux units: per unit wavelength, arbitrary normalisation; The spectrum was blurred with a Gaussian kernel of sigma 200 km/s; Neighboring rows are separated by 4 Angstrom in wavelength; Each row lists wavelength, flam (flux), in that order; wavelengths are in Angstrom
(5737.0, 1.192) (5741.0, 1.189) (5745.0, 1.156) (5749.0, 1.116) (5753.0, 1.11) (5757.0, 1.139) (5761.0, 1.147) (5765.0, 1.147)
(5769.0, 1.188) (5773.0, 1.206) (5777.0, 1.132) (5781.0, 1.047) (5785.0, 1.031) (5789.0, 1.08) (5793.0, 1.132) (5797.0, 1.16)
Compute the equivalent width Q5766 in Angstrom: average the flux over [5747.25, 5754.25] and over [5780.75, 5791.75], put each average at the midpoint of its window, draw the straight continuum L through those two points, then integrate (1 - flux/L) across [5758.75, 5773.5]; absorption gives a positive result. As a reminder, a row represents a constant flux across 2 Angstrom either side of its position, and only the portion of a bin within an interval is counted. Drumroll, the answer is -1.06 Angstrom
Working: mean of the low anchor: 1.11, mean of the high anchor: 1.06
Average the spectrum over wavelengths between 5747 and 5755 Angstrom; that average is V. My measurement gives 1.11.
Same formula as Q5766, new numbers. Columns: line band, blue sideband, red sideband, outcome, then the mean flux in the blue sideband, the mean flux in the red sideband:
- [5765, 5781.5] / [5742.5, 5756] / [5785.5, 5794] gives -0.7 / 1.13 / 1.09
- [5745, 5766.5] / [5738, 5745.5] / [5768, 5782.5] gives 0.6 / 1.18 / 1.14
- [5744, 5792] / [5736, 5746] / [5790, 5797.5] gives 1.3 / 1.18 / 1.13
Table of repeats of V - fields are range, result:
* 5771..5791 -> 1.1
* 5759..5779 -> 1.16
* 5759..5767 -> 1.15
